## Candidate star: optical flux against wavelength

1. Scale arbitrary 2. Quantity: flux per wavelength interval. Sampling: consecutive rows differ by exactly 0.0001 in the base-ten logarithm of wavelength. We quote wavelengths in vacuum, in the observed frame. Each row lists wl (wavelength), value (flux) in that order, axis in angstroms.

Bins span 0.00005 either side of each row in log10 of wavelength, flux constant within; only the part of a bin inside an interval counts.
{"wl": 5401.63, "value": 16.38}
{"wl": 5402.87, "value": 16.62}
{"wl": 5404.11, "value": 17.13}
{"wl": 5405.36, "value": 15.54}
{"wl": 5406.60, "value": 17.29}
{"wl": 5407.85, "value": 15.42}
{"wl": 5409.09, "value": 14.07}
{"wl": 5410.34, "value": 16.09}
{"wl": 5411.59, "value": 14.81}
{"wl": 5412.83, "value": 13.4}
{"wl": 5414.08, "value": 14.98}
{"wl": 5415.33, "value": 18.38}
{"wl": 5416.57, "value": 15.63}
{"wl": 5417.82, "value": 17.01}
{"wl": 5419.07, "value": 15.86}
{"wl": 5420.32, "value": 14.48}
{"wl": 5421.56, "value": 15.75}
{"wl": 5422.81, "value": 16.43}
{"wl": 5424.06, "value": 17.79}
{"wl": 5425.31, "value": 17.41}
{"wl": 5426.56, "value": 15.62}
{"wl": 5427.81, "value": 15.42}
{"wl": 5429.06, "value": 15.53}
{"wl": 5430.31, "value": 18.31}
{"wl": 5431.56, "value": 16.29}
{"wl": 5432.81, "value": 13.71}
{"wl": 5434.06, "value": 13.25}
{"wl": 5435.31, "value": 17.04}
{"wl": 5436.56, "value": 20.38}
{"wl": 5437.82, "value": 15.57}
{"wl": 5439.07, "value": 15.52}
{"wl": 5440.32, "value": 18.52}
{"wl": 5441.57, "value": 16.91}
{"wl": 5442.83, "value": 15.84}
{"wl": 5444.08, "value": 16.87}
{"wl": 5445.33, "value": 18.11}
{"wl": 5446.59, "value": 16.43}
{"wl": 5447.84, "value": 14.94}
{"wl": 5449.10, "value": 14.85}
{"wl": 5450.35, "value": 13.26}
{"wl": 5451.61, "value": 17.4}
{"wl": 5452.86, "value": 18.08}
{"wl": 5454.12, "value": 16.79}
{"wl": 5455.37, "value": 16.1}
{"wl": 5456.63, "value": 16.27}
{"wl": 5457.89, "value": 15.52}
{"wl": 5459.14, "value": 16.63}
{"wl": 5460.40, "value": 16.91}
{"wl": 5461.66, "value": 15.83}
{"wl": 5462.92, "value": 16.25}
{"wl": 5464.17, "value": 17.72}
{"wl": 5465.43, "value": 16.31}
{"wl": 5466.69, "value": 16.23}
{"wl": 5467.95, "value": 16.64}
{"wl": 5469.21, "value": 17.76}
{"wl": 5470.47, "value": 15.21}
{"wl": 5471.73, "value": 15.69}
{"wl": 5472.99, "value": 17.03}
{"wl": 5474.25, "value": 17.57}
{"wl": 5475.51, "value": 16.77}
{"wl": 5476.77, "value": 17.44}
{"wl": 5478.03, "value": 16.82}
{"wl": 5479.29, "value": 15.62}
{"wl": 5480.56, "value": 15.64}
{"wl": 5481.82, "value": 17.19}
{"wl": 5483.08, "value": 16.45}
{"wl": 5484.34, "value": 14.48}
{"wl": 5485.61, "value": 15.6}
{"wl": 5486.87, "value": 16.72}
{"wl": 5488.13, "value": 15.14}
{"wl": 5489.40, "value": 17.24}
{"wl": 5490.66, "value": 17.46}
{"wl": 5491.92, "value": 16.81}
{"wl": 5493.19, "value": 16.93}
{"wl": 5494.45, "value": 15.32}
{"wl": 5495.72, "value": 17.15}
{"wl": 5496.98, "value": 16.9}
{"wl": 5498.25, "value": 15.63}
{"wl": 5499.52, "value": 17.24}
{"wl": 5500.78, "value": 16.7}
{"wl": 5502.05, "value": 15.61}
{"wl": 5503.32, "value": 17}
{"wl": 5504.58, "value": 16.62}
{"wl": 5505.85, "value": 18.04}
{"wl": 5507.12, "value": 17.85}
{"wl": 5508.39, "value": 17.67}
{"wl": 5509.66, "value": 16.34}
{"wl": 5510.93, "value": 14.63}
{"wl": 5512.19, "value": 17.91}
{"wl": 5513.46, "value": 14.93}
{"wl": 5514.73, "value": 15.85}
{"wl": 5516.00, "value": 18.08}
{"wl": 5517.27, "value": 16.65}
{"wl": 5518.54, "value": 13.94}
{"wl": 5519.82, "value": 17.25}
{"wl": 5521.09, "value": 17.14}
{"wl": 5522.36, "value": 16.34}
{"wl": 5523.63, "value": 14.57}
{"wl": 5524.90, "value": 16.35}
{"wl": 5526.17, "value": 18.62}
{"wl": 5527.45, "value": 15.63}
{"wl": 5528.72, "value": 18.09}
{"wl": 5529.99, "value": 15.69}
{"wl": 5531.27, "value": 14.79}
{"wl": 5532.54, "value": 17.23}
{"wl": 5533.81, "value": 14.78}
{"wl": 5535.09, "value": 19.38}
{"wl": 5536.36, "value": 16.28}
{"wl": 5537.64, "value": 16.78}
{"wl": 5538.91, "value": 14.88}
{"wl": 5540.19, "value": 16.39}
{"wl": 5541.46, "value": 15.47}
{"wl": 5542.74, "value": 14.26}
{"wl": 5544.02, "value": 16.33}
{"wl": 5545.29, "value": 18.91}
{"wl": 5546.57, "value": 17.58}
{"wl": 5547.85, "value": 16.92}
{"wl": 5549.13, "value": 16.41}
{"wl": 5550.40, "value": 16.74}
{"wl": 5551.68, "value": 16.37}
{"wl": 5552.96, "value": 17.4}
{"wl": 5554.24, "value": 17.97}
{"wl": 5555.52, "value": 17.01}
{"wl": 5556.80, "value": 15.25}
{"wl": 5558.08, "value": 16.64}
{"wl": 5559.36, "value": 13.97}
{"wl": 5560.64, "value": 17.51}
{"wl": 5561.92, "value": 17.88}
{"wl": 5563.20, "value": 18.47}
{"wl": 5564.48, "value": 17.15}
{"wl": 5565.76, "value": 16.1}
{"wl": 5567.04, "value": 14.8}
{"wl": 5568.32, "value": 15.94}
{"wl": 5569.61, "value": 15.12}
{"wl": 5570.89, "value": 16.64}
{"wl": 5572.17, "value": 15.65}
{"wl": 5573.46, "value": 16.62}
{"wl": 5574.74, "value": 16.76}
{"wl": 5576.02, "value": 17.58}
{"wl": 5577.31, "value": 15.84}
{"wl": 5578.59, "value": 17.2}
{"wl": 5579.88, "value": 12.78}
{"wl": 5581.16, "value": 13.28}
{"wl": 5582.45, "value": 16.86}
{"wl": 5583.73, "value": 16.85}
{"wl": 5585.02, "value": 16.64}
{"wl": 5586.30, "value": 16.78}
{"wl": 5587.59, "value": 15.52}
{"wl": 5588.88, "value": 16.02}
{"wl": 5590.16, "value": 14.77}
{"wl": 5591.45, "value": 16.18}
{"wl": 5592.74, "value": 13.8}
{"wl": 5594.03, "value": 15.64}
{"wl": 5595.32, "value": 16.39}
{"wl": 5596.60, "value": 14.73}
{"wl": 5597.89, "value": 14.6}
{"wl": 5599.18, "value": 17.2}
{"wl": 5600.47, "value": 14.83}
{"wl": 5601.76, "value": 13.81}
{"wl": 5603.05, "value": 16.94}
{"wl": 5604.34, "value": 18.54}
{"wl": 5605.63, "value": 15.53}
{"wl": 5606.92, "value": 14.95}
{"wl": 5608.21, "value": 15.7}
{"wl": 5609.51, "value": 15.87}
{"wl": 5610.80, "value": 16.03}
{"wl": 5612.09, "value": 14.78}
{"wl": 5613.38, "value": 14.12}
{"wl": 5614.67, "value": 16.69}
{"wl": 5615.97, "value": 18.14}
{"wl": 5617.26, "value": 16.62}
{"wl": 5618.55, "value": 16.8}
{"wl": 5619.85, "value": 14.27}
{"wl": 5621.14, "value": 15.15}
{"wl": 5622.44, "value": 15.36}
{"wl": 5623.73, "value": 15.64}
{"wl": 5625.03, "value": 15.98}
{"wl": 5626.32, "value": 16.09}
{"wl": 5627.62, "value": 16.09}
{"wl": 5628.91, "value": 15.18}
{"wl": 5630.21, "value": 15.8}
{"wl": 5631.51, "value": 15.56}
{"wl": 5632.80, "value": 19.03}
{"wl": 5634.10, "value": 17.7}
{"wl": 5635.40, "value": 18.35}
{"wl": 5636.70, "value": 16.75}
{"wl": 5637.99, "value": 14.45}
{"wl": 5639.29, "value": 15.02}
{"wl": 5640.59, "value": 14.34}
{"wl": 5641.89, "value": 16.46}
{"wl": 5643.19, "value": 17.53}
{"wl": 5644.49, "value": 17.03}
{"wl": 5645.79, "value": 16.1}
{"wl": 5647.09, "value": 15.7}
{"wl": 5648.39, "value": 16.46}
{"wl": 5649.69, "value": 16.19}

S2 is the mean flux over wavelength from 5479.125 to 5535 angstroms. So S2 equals 16.4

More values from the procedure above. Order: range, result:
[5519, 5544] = 16.3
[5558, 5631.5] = 15.9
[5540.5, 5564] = 16.7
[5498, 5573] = 16.5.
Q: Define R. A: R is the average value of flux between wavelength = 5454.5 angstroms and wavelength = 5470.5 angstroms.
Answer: 16.5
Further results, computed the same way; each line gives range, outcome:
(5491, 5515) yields 16.6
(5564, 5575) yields 16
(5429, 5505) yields 16.4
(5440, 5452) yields 16.2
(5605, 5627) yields 15.7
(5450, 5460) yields 16.4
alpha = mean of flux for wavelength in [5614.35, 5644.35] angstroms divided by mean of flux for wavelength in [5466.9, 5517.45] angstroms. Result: 0.98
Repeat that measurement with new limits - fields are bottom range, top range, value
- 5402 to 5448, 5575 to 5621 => 0.97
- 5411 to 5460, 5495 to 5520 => 1.02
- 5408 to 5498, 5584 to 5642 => 0.98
